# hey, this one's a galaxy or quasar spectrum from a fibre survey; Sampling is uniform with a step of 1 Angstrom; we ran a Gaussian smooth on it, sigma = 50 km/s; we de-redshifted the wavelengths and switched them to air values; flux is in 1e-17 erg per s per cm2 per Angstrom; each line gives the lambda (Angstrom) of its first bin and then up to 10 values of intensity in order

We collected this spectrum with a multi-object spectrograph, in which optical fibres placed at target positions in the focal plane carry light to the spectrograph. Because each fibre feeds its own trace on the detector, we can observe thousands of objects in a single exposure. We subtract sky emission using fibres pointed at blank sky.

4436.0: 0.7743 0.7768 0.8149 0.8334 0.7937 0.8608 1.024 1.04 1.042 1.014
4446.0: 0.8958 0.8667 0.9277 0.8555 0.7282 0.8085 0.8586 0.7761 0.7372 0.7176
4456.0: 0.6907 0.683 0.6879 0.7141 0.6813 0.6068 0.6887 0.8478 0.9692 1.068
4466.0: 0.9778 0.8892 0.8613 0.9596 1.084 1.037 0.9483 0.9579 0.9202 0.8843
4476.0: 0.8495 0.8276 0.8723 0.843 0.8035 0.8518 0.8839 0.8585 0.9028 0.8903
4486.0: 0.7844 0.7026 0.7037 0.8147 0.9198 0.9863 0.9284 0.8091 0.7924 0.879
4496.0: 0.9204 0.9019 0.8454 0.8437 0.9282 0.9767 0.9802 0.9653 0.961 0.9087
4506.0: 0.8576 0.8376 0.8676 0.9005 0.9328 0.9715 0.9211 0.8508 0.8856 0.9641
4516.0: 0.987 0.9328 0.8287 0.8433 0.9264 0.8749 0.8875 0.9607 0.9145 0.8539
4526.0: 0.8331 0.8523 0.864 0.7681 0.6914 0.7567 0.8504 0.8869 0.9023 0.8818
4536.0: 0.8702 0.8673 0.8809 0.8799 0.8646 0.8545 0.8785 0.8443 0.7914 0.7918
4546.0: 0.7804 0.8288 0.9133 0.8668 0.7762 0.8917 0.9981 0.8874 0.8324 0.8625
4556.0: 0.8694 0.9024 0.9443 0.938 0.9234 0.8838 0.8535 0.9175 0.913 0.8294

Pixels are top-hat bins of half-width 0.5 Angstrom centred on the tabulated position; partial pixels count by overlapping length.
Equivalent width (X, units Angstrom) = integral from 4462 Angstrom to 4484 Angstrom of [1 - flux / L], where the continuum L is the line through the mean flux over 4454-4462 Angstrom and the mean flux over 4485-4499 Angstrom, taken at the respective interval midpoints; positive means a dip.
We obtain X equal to -4.5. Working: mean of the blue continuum 0.687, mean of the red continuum 0.847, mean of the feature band 0.909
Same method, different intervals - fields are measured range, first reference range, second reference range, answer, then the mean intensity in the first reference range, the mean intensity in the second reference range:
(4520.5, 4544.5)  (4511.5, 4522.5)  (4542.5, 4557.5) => 0.7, 0.9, 0.856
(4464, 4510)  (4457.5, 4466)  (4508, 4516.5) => -2.0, 0.794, 0.923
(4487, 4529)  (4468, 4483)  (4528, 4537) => -1.3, 0.906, 0.83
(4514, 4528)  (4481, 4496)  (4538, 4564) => -0.6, 0.849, 0.872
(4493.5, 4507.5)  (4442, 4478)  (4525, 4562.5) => -0.6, 0.863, 0.858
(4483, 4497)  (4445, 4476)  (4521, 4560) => 0.0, 0.847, 0.862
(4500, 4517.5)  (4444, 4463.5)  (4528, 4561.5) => -2.0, 0.785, 0.859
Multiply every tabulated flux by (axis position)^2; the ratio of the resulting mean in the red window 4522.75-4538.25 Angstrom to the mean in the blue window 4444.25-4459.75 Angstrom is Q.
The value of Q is 1.10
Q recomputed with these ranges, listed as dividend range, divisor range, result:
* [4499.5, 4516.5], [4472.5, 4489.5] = 1.11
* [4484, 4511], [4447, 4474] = 1.07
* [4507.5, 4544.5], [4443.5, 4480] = 1.05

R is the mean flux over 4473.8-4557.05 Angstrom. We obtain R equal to 0.871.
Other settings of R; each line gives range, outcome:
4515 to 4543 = 0.868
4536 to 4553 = 0.858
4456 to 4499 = 0.856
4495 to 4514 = 0.908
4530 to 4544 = 0.854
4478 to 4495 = 0.844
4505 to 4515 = 0.896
